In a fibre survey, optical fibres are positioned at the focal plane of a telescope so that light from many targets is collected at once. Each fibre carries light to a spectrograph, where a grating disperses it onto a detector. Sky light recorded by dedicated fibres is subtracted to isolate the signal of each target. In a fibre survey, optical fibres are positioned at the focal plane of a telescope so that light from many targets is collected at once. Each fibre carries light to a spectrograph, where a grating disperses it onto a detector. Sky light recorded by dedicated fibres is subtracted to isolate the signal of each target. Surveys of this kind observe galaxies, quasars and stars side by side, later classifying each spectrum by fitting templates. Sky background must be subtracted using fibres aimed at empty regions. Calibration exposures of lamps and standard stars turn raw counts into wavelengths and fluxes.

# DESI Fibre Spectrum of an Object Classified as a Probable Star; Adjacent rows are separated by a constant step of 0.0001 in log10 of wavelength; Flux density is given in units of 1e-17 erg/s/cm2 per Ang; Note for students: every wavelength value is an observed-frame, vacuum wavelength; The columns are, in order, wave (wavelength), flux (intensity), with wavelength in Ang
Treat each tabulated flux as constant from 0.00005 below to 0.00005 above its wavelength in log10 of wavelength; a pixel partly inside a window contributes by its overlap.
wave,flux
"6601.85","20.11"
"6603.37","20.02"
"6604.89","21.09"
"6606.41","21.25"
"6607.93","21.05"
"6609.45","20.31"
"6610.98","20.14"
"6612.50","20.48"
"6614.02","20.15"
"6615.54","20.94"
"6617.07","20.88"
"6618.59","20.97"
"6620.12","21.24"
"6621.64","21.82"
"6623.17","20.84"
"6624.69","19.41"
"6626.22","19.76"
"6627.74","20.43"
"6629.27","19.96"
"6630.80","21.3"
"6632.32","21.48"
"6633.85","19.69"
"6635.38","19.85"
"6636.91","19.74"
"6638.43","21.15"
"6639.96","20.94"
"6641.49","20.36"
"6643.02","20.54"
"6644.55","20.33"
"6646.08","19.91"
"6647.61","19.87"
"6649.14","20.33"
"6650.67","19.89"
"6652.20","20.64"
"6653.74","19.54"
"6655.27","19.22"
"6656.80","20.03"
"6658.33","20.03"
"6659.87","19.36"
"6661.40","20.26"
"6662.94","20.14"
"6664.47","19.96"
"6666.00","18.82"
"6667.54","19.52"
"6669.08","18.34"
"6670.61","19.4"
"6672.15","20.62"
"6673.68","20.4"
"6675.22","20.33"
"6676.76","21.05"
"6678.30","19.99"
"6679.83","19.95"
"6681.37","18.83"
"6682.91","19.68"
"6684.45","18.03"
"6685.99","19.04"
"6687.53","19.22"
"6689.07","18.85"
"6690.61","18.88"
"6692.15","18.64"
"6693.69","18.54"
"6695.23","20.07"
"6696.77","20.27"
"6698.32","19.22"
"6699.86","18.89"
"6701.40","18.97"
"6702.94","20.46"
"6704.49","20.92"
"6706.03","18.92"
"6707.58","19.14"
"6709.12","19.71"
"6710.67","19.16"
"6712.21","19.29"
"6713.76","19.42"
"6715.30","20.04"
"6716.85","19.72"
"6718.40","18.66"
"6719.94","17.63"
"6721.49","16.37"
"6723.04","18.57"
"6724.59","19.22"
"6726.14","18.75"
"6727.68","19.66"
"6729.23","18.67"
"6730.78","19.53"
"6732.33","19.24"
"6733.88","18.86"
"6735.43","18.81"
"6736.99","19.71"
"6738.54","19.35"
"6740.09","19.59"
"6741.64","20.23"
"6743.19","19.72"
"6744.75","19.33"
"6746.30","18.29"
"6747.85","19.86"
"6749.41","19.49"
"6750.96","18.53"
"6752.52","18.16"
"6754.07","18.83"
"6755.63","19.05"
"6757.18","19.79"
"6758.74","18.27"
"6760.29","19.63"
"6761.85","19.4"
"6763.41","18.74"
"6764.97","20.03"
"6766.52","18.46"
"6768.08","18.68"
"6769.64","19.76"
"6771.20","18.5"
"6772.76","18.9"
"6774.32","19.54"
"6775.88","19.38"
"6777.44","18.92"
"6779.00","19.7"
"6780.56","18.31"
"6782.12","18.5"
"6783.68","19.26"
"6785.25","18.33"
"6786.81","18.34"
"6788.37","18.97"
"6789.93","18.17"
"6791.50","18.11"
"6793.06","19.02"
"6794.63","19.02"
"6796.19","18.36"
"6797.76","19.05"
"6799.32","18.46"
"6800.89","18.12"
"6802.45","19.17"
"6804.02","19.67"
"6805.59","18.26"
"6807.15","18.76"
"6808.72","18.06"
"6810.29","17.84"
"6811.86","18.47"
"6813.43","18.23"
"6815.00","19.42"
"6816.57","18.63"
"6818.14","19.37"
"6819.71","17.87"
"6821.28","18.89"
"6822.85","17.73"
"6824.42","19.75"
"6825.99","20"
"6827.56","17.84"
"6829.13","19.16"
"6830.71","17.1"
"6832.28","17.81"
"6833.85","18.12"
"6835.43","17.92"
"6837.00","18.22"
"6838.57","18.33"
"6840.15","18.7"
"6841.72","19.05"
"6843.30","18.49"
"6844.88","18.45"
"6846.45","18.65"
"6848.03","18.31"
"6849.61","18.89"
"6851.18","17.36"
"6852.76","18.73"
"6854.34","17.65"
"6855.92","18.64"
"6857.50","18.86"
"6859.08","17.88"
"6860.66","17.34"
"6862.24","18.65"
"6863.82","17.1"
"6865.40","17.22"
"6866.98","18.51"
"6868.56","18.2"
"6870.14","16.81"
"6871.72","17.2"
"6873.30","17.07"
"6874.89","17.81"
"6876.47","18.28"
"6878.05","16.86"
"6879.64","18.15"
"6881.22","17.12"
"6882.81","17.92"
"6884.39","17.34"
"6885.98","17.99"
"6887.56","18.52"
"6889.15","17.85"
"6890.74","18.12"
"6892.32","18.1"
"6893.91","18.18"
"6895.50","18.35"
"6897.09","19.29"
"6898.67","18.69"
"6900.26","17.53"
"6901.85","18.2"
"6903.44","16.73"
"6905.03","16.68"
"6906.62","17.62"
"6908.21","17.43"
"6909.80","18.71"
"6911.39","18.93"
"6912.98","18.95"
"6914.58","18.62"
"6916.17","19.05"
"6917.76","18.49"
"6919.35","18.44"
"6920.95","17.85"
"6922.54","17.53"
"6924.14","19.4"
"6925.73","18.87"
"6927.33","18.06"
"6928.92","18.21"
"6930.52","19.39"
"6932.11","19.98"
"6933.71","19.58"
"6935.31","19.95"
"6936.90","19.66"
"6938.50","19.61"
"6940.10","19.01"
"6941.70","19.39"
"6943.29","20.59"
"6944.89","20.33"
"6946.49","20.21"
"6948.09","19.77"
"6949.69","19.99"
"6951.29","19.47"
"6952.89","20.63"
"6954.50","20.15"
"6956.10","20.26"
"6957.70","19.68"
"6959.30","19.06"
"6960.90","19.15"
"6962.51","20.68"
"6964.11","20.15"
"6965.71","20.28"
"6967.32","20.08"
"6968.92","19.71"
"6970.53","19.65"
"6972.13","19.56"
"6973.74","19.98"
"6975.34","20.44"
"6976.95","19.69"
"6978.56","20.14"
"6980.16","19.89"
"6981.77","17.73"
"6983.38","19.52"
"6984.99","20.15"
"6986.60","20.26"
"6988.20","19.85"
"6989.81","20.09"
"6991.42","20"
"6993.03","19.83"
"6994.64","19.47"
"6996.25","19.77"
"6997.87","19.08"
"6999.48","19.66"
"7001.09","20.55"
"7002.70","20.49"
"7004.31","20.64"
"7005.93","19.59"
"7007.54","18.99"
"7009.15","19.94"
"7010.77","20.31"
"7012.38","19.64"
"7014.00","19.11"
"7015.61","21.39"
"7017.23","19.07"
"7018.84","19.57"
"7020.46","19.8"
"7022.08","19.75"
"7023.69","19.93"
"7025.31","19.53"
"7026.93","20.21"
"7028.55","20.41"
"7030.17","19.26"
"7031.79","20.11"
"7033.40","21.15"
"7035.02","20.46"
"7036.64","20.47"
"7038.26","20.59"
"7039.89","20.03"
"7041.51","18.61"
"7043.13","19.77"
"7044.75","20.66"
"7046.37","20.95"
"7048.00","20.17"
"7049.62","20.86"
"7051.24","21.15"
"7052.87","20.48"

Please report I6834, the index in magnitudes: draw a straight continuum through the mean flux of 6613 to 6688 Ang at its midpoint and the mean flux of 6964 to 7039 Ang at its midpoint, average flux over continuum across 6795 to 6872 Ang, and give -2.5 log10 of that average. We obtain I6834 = 0.09 mag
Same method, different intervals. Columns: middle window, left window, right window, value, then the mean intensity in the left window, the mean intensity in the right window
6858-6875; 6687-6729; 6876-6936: 0.05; 19.2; 18.3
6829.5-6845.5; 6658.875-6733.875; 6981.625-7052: 0.08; 19.3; 20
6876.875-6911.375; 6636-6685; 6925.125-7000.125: 0.11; 19.9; 19.7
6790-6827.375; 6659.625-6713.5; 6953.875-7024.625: 0.05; 19.5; 19.8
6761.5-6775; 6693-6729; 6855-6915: -0.02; 19.2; 17.9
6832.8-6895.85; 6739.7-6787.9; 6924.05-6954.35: 0.08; 19.1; 19.6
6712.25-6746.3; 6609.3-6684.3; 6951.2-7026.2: 0.06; 20.2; 19.8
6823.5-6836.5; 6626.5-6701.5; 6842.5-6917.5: 0.00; 19.8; 18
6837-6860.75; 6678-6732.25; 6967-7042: 0.06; 19.2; 19.9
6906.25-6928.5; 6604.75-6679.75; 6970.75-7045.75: 0.09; 20.3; 19.9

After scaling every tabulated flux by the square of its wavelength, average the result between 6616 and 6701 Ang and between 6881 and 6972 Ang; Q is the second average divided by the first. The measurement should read 1.03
